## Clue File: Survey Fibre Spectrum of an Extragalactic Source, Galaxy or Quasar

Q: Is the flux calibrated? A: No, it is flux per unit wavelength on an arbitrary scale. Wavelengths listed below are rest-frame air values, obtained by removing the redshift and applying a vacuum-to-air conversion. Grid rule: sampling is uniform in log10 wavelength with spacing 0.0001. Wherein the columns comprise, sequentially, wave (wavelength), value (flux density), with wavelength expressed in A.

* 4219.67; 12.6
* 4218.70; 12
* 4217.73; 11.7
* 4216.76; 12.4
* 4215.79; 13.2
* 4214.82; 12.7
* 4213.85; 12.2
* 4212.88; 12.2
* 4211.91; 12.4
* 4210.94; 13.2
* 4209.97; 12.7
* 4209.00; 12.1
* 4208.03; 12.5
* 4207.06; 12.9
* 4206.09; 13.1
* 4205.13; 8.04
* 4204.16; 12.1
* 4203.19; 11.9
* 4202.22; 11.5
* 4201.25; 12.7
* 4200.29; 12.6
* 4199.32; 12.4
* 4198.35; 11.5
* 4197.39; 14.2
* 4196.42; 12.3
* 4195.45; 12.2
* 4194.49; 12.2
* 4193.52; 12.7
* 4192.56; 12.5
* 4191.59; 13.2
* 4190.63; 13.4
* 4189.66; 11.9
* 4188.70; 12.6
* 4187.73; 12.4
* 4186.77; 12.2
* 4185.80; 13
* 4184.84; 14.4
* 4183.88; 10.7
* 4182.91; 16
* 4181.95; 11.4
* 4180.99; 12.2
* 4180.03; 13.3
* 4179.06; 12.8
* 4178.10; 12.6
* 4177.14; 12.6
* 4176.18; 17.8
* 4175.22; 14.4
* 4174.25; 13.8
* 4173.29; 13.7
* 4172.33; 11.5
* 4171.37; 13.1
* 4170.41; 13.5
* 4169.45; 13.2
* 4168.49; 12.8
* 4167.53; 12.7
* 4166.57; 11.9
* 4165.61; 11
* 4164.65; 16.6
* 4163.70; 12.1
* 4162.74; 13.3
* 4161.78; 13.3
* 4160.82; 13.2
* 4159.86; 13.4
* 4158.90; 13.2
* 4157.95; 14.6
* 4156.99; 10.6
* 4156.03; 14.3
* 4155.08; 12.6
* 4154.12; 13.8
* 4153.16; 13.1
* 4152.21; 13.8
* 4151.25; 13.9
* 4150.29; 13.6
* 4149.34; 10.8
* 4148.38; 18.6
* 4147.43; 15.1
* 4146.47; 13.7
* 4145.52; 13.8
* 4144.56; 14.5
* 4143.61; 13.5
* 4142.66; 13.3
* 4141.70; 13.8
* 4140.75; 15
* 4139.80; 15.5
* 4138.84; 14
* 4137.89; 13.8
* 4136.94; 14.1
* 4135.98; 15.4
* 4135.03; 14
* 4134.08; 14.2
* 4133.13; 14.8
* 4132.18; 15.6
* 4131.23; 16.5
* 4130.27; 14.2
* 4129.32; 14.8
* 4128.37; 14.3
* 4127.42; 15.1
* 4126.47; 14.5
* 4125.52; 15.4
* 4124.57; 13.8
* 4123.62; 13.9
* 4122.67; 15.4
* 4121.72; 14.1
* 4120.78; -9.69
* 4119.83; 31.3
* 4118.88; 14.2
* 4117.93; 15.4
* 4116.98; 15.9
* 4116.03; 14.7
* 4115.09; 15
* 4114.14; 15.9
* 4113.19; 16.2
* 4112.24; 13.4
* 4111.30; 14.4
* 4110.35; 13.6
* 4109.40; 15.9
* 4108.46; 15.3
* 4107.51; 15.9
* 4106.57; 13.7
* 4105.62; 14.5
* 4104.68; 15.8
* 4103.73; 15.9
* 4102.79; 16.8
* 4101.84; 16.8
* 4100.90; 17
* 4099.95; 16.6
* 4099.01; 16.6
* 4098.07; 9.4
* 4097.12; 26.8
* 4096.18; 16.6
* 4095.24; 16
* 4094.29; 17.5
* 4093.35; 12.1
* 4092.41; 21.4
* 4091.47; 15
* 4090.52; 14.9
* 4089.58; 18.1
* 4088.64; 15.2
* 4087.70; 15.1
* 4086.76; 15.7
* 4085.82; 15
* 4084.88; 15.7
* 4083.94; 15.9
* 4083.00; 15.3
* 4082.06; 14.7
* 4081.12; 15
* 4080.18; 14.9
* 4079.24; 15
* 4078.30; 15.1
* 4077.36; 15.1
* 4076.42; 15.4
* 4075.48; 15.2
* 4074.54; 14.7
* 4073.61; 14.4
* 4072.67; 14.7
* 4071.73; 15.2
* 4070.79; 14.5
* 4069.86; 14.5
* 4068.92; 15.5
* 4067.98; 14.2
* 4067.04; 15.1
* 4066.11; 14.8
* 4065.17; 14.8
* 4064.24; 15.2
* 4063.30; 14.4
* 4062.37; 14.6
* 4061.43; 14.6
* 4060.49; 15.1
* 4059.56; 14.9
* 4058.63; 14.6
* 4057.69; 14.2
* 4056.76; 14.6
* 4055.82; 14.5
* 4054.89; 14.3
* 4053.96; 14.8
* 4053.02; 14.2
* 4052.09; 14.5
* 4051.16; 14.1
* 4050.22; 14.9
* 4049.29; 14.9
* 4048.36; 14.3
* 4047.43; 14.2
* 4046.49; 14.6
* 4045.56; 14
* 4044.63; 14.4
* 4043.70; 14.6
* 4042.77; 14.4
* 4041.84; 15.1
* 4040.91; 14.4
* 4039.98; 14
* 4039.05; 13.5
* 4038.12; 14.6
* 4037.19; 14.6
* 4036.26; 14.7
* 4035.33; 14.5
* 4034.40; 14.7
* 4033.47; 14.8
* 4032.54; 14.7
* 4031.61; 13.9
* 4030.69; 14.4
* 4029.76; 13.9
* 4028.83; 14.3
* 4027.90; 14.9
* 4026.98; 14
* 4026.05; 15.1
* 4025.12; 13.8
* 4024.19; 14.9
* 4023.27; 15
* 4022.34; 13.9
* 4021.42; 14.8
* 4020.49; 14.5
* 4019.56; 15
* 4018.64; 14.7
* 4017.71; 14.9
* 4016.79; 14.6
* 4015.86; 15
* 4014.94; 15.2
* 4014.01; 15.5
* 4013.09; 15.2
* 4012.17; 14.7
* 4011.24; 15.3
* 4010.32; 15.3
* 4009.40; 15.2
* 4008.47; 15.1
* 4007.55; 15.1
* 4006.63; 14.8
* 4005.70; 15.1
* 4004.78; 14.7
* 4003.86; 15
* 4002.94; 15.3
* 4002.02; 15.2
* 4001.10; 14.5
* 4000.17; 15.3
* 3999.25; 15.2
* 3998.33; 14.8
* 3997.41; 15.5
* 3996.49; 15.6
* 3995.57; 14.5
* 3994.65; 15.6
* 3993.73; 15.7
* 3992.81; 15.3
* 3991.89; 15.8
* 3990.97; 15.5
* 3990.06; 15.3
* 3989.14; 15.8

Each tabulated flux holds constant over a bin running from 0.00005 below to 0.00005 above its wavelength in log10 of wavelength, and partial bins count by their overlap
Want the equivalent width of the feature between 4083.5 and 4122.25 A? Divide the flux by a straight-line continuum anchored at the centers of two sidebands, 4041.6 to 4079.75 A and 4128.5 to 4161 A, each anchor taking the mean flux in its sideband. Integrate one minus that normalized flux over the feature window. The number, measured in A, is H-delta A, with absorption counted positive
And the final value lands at -3.0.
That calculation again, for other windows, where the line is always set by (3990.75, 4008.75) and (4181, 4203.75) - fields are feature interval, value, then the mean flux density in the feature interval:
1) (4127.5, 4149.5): -2.0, 14.6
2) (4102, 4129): -2.1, 14.7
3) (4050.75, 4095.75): -2.9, 15.1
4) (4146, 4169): -0.6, 13.4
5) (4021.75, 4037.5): 0.3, 14.5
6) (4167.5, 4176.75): -0.6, 13.7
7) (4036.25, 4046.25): 0.2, 14.4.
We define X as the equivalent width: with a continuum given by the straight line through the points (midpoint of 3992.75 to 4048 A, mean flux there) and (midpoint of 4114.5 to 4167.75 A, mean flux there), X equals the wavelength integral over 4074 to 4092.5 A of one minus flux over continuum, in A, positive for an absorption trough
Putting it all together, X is -1.5 A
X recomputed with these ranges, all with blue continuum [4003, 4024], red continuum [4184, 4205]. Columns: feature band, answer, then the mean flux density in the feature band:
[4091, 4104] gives -2.8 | 16.8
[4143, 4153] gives -0.8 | 14.1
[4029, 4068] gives -0.1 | 14.5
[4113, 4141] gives -2.5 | 14.6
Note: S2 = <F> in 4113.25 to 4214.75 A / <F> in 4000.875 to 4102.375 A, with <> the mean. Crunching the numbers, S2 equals 0.89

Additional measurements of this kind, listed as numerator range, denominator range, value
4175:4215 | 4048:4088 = 0.85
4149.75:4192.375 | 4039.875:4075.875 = 0.90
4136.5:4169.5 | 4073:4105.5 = 0.86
